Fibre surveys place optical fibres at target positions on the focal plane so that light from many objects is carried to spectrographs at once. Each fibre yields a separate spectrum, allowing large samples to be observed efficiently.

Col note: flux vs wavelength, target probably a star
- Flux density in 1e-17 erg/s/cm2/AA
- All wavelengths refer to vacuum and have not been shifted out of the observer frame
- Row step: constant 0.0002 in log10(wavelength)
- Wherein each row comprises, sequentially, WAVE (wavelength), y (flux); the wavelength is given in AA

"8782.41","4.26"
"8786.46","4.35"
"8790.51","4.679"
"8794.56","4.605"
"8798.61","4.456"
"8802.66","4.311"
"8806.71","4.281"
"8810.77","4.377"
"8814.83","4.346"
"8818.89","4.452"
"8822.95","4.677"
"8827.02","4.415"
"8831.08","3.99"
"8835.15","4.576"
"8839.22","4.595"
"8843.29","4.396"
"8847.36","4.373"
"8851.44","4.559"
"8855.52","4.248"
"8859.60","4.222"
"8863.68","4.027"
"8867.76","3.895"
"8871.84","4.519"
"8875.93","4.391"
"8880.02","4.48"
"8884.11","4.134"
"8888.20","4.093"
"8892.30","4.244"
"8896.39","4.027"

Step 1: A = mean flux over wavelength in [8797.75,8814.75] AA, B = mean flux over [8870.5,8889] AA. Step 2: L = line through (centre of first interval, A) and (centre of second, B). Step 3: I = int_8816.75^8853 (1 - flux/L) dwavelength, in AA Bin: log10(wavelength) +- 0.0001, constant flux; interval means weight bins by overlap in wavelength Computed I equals -0.9 AA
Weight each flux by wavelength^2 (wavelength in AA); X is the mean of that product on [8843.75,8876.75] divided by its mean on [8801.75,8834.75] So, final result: 0.99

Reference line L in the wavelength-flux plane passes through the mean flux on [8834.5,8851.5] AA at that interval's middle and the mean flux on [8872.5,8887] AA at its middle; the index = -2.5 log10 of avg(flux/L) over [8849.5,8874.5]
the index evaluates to 0.041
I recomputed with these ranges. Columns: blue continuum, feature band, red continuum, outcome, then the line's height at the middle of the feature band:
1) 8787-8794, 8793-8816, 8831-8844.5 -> 0.8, 4.55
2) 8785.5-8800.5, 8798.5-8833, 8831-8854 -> 1.0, 4.49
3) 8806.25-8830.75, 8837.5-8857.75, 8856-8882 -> -0.5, 4.32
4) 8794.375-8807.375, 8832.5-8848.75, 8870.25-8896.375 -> -0.5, 4.35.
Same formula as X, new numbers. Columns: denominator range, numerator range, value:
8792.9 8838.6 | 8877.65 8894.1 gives 0.98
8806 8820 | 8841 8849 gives 1.01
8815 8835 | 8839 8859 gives 1.01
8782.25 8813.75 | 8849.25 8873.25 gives 0.97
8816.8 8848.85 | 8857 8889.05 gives 0.96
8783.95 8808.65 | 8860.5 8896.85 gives 0.97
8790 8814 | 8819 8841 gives 1.01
